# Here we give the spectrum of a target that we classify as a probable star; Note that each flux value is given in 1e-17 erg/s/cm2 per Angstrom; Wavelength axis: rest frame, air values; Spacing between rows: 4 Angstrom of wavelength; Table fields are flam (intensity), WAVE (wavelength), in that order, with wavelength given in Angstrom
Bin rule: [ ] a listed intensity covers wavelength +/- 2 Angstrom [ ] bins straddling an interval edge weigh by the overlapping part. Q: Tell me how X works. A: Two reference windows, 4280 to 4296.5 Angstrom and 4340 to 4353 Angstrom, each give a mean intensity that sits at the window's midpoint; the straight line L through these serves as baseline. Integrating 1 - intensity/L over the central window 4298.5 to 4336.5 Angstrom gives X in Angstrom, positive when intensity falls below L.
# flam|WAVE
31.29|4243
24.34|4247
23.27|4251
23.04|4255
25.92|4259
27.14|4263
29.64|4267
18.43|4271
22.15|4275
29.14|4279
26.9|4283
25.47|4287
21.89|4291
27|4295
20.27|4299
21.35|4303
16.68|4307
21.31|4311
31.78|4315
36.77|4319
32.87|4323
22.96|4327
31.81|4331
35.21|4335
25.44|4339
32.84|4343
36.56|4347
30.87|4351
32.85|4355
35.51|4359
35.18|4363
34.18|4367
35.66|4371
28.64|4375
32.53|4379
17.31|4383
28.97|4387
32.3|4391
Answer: 2.7 Angstrom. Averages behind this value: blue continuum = 25.5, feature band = 27.3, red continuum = 32.8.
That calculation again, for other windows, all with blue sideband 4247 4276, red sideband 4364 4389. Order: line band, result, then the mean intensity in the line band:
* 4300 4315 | 2.9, 21.4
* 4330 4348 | -2.7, 32.2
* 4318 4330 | -1.4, 30.5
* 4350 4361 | -1.7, 33.3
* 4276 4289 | -0.8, 26.8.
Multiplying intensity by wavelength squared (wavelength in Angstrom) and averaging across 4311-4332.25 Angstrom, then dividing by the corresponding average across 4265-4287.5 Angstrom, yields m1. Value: 1.2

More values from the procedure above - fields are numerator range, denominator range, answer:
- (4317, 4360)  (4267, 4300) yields 1.35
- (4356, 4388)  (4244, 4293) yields 1.31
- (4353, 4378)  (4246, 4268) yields 1.39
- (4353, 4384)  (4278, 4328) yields 1.28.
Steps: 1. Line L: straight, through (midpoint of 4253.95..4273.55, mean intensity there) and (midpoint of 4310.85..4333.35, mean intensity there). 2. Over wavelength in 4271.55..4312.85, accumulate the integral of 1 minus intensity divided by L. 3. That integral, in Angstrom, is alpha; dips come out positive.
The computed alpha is 6.54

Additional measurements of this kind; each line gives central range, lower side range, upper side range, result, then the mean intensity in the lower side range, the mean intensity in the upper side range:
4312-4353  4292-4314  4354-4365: -4.57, 21.8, 34.7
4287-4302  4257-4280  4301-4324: 1.58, 25.2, 26.5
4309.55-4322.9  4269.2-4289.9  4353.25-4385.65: -1.68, 24.4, 31.4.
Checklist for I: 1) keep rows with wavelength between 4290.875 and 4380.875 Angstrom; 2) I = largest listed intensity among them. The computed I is 36.77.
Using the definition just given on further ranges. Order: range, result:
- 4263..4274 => 29.64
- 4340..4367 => 36.56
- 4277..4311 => 29.14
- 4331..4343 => 35.21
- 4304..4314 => 21.31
